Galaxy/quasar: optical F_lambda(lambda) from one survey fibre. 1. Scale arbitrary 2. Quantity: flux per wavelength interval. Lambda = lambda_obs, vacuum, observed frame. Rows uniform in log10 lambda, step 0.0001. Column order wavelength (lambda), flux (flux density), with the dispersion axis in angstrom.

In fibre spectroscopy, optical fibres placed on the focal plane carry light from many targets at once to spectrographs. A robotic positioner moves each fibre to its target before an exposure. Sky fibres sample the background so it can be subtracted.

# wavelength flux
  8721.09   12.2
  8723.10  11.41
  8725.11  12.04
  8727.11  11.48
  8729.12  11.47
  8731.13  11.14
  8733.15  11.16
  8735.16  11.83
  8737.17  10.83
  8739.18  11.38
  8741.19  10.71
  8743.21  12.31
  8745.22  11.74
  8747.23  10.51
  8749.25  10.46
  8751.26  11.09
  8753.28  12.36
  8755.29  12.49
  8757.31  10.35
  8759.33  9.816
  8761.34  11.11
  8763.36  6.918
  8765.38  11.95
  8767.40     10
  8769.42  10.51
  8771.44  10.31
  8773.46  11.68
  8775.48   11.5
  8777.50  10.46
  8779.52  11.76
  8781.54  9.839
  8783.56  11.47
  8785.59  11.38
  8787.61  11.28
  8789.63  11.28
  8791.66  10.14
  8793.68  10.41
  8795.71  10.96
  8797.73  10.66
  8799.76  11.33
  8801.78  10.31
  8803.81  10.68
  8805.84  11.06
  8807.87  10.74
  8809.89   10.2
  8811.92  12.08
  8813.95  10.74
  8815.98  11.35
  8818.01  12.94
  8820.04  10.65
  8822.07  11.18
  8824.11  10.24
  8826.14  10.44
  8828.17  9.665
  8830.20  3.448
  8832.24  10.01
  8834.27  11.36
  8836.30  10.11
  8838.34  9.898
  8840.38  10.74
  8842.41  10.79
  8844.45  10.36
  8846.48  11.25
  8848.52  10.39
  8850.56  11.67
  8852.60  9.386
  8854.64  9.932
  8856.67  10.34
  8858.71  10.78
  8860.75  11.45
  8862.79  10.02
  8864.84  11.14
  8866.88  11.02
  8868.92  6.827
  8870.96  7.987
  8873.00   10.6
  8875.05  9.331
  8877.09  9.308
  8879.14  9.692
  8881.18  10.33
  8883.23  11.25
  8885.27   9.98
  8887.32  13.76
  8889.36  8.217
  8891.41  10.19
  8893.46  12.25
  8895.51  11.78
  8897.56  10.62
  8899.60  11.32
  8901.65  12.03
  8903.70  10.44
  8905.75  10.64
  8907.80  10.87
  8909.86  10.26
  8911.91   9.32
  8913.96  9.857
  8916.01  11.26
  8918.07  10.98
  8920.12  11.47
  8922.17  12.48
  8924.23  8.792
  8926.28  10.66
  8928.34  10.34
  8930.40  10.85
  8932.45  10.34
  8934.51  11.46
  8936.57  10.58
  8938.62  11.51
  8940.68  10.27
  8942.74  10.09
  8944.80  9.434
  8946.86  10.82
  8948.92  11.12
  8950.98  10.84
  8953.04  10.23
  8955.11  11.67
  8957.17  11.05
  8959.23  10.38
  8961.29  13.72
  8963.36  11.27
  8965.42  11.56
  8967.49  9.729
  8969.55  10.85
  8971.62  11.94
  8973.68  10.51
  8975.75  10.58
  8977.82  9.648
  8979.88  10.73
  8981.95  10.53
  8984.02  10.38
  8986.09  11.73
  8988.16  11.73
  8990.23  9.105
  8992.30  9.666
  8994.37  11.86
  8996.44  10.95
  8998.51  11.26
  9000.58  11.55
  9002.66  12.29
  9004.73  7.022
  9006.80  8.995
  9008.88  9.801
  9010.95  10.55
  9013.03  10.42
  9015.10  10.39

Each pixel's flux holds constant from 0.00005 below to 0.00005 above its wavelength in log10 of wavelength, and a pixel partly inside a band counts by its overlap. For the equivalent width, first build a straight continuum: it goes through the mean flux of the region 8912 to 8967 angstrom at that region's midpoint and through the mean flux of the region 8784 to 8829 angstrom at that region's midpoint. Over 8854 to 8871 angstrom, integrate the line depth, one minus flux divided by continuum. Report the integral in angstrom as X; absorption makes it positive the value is 1.3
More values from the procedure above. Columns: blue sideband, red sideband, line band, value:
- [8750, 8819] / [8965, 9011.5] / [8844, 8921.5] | 1.8 angstrom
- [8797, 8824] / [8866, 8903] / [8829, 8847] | 1.8 angstrom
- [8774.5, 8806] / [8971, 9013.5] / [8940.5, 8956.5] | 0.0 angstrom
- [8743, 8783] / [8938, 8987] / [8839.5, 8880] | 2.6 angstrom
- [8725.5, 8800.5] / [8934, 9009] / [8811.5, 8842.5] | 1.7 angstrom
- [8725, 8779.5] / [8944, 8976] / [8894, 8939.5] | 0.7 angstrom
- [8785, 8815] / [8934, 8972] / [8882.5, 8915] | 0.4 angstrom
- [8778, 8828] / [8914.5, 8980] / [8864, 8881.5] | 2.2 angstrom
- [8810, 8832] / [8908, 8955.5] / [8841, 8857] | -0.3 angstrom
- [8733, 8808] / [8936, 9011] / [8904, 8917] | 0.5 angstrom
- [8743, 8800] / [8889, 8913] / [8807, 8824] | -0.6 angstrom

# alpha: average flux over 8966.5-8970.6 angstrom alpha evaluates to 10.3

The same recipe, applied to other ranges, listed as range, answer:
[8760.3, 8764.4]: 9.05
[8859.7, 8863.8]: 10.7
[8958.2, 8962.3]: 12.1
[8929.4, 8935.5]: 10.9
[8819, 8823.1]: 10.9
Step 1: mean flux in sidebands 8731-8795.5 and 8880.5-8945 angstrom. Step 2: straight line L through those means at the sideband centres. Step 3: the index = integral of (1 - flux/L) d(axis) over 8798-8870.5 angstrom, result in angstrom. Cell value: 3.0 angstrom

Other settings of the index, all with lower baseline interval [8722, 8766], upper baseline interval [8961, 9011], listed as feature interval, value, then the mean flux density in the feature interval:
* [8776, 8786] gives 0.1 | 11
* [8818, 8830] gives 0.9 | 10.2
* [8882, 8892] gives 0.1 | 10.7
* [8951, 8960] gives -0.1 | 10.8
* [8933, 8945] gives 0.2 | 10.6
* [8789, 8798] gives 0.3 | 10.7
